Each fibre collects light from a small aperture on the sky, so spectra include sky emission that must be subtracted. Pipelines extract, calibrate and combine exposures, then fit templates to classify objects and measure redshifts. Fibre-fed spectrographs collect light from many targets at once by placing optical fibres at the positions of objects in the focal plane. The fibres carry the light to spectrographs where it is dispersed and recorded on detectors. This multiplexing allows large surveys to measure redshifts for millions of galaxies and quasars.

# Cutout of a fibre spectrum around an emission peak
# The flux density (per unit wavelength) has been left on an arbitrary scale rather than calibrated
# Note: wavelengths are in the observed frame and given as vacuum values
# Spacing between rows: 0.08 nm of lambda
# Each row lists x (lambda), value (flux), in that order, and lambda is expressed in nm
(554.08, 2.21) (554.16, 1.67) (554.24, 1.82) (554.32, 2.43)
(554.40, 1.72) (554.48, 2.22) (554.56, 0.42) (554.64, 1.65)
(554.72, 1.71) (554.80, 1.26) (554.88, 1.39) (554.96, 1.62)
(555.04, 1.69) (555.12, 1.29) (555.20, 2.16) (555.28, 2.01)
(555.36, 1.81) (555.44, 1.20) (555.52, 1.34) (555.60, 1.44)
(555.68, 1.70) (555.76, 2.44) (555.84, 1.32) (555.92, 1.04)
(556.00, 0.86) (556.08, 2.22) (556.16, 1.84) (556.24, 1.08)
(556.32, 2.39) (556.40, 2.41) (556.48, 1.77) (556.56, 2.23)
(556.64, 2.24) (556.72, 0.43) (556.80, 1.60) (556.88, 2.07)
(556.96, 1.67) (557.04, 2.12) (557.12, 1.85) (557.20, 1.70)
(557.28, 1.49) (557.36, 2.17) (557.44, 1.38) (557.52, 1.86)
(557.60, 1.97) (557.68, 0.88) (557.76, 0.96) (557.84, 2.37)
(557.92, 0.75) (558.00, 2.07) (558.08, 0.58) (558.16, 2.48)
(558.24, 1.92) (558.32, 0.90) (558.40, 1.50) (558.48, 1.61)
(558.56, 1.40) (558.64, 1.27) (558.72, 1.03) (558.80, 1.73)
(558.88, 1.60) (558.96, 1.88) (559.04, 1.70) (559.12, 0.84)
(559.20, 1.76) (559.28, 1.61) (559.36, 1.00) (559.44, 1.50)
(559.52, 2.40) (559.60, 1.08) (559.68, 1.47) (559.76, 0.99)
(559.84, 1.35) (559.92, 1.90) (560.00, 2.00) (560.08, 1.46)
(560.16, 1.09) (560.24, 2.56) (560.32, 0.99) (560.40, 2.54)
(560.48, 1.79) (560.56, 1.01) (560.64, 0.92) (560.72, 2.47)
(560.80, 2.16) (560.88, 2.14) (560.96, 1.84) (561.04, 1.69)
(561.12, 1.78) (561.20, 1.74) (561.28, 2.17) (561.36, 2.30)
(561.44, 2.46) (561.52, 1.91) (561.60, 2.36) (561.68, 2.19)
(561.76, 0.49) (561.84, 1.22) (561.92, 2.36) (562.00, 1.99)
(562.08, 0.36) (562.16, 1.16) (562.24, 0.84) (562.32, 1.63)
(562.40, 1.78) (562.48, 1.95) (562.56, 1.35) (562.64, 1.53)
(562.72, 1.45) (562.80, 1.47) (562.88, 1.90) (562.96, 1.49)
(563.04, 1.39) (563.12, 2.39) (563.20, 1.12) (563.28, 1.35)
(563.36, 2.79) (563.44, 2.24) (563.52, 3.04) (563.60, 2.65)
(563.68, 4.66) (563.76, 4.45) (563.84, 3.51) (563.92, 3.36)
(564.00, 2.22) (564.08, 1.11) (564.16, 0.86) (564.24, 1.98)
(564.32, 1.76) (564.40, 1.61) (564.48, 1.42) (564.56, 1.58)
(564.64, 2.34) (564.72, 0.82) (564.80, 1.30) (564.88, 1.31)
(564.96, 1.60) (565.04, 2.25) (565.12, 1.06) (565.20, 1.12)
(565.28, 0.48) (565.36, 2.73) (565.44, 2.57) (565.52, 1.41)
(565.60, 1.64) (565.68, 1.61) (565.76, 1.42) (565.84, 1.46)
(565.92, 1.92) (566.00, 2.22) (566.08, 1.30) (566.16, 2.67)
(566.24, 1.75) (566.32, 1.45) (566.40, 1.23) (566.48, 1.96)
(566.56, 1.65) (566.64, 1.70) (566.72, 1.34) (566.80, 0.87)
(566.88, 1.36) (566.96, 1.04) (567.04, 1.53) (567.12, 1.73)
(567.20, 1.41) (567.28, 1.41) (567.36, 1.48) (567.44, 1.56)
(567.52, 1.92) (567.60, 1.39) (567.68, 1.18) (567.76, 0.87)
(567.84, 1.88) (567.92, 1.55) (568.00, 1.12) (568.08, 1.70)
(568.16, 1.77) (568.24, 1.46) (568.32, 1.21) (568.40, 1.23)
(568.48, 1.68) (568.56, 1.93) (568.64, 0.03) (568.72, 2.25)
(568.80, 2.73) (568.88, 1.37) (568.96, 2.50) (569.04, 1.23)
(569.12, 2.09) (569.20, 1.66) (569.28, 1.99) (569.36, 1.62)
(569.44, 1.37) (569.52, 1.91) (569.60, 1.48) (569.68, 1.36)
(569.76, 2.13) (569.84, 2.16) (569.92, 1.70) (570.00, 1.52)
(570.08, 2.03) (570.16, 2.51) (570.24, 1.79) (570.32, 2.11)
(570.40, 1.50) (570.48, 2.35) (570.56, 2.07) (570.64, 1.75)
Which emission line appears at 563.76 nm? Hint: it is H-beta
